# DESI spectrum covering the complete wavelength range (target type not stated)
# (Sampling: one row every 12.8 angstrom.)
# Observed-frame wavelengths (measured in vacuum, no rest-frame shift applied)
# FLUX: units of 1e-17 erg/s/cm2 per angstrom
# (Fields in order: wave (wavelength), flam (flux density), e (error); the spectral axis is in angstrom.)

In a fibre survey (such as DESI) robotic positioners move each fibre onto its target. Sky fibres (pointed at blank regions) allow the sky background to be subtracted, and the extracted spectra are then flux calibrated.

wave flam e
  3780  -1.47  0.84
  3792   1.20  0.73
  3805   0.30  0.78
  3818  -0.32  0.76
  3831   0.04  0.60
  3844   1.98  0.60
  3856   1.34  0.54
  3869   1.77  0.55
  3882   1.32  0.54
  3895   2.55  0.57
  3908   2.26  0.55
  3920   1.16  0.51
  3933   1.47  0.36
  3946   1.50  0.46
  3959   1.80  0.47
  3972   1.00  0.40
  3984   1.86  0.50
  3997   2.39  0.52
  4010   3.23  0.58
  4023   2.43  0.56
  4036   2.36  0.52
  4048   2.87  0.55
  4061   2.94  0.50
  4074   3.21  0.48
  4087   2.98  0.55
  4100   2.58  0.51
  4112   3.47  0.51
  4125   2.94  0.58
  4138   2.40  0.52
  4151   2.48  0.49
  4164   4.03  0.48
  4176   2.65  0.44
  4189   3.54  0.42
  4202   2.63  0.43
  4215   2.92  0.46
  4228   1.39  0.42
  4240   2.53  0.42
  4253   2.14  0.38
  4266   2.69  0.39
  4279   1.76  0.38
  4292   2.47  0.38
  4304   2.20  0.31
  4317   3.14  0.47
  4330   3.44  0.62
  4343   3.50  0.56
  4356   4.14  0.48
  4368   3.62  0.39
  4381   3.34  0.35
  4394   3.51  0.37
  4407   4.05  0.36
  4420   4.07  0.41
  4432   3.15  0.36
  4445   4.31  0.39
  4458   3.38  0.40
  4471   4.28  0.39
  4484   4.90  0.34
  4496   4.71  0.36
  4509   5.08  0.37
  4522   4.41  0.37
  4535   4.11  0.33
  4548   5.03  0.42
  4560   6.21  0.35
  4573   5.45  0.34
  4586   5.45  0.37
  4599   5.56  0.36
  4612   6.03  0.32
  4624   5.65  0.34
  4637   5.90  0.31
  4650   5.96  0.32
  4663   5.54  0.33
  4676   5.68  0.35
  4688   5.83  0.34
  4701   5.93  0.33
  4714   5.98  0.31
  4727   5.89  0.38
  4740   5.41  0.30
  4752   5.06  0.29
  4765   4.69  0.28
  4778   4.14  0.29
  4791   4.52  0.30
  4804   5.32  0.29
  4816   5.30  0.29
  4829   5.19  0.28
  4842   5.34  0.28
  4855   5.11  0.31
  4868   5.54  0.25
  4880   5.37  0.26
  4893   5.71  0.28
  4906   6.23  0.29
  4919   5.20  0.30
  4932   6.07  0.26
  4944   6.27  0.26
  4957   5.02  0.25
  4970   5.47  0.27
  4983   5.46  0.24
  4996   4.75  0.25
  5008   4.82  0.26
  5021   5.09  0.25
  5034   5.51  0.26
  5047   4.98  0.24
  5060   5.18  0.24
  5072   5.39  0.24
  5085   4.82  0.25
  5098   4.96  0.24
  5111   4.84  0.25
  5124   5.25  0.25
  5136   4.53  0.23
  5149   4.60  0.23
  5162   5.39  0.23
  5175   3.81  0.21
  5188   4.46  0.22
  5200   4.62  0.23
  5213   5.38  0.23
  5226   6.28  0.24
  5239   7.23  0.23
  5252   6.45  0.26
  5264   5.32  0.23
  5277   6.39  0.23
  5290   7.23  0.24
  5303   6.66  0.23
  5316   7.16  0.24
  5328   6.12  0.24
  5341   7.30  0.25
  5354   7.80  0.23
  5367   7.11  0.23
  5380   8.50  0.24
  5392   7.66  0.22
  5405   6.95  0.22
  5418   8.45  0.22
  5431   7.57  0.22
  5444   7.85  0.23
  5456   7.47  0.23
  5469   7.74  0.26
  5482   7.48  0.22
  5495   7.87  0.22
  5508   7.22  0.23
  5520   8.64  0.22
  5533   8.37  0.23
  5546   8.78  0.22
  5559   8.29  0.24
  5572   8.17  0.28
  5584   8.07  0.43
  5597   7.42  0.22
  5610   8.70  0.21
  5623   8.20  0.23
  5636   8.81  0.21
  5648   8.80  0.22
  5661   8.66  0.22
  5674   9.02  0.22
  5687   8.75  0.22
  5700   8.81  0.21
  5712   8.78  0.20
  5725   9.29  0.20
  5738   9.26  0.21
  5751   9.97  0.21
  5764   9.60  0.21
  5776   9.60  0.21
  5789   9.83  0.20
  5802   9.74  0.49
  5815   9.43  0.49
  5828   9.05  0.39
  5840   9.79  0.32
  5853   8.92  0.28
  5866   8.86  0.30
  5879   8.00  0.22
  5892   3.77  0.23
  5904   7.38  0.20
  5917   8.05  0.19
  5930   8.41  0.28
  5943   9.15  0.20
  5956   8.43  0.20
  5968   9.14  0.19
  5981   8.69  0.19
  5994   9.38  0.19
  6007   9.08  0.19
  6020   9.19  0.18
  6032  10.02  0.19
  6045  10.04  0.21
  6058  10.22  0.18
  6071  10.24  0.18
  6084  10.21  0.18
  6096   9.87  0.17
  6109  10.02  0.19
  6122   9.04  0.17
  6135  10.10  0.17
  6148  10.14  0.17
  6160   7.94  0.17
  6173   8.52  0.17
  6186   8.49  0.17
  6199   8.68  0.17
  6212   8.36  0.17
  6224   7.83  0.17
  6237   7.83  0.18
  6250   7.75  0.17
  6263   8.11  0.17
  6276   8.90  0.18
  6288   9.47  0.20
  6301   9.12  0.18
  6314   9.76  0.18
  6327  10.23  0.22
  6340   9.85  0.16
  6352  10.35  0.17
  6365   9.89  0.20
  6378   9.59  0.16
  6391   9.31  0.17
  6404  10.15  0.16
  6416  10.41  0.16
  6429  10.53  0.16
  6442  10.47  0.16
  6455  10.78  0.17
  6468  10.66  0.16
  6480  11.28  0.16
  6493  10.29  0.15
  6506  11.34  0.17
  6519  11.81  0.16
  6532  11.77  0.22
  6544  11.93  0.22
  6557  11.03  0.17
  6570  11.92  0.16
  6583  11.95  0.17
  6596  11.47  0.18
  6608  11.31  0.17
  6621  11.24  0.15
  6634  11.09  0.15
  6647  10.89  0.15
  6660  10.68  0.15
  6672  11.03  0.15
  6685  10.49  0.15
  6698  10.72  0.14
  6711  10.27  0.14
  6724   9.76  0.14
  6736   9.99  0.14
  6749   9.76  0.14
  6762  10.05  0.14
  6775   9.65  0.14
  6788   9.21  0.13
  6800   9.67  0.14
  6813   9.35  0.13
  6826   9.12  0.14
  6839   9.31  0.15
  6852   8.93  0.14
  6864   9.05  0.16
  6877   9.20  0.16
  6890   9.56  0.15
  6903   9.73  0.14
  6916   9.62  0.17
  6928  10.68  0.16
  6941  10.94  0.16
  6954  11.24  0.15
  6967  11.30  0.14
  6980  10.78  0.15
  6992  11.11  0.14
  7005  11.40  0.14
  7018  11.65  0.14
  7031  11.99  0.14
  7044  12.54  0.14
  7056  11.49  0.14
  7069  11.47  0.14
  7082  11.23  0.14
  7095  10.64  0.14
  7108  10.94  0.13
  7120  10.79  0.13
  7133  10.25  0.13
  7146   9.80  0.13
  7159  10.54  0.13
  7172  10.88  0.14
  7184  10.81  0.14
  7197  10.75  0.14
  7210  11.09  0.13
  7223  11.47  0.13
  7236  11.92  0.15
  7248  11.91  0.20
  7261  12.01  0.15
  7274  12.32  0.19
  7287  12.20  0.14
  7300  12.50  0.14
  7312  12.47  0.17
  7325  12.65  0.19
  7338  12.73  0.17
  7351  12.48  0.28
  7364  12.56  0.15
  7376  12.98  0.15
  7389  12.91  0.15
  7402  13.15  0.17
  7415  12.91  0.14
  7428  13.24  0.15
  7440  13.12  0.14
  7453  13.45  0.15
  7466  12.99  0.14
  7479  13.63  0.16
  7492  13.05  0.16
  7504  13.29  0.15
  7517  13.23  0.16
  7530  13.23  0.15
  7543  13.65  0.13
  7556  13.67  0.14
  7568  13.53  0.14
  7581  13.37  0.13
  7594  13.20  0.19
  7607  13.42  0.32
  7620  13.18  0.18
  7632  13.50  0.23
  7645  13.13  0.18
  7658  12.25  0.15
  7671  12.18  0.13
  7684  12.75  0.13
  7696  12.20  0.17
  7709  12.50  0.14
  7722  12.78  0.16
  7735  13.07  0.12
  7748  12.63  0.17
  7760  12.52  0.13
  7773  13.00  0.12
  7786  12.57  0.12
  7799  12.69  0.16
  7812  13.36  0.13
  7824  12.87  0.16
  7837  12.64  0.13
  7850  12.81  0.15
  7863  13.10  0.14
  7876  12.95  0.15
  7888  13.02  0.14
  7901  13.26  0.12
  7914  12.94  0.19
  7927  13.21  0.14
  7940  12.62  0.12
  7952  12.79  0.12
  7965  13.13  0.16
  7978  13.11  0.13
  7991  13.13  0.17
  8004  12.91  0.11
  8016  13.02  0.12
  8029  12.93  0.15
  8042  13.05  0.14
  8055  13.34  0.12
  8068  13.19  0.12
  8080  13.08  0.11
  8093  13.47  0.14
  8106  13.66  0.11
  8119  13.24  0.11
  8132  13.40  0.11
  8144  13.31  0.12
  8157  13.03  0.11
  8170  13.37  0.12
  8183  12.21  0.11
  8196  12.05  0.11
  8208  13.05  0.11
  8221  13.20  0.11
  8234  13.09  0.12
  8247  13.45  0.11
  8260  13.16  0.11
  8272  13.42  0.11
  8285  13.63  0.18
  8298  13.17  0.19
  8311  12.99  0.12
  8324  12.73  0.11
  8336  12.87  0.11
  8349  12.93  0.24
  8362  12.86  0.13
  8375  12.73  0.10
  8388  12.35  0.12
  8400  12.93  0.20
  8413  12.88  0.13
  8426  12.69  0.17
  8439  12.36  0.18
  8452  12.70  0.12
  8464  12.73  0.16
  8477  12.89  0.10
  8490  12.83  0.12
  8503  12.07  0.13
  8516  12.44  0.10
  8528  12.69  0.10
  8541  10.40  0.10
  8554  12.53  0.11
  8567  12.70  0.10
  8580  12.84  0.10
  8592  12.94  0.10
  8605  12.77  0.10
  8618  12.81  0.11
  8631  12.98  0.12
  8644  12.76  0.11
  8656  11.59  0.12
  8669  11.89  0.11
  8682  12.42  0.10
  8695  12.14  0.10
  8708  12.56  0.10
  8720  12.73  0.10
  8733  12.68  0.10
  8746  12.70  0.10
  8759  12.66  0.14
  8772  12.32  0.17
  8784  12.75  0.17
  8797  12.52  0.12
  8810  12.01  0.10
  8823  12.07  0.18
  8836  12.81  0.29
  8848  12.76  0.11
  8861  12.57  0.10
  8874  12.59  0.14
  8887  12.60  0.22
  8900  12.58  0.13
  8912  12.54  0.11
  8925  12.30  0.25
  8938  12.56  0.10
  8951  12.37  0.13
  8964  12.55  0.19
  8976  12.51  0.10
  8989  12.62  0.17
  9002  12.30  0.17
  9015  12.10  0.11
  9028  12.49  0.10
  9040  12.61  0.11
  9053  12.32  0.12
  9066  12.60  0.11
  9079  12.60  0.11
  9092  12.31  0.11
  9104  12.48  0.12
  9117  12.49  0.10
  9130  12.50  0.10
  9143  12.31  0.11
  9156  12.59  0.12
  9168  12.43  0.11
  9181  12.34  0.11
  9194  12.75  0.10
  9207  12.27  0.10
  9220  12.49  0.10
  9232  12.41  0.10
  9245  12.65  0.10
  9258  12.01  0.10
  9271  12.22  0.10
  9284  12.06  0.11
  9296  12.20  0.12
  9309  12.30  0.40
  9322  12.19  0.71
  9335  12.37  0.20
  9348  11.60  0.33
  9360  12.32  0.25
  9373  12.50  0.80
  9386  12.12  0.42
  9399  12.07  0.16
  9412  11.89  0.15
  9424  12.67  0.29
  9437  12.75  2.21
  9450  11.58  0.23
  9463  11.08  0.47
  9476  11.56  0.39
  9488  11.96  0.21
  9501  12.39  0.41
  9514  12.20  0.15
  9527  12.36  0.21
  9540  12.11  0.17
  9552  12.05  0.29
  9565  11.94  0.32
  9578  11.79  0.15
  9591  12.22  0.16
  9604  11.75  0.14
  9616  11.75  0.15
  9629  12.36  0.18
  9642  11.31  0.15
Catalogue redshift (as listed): 0.00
